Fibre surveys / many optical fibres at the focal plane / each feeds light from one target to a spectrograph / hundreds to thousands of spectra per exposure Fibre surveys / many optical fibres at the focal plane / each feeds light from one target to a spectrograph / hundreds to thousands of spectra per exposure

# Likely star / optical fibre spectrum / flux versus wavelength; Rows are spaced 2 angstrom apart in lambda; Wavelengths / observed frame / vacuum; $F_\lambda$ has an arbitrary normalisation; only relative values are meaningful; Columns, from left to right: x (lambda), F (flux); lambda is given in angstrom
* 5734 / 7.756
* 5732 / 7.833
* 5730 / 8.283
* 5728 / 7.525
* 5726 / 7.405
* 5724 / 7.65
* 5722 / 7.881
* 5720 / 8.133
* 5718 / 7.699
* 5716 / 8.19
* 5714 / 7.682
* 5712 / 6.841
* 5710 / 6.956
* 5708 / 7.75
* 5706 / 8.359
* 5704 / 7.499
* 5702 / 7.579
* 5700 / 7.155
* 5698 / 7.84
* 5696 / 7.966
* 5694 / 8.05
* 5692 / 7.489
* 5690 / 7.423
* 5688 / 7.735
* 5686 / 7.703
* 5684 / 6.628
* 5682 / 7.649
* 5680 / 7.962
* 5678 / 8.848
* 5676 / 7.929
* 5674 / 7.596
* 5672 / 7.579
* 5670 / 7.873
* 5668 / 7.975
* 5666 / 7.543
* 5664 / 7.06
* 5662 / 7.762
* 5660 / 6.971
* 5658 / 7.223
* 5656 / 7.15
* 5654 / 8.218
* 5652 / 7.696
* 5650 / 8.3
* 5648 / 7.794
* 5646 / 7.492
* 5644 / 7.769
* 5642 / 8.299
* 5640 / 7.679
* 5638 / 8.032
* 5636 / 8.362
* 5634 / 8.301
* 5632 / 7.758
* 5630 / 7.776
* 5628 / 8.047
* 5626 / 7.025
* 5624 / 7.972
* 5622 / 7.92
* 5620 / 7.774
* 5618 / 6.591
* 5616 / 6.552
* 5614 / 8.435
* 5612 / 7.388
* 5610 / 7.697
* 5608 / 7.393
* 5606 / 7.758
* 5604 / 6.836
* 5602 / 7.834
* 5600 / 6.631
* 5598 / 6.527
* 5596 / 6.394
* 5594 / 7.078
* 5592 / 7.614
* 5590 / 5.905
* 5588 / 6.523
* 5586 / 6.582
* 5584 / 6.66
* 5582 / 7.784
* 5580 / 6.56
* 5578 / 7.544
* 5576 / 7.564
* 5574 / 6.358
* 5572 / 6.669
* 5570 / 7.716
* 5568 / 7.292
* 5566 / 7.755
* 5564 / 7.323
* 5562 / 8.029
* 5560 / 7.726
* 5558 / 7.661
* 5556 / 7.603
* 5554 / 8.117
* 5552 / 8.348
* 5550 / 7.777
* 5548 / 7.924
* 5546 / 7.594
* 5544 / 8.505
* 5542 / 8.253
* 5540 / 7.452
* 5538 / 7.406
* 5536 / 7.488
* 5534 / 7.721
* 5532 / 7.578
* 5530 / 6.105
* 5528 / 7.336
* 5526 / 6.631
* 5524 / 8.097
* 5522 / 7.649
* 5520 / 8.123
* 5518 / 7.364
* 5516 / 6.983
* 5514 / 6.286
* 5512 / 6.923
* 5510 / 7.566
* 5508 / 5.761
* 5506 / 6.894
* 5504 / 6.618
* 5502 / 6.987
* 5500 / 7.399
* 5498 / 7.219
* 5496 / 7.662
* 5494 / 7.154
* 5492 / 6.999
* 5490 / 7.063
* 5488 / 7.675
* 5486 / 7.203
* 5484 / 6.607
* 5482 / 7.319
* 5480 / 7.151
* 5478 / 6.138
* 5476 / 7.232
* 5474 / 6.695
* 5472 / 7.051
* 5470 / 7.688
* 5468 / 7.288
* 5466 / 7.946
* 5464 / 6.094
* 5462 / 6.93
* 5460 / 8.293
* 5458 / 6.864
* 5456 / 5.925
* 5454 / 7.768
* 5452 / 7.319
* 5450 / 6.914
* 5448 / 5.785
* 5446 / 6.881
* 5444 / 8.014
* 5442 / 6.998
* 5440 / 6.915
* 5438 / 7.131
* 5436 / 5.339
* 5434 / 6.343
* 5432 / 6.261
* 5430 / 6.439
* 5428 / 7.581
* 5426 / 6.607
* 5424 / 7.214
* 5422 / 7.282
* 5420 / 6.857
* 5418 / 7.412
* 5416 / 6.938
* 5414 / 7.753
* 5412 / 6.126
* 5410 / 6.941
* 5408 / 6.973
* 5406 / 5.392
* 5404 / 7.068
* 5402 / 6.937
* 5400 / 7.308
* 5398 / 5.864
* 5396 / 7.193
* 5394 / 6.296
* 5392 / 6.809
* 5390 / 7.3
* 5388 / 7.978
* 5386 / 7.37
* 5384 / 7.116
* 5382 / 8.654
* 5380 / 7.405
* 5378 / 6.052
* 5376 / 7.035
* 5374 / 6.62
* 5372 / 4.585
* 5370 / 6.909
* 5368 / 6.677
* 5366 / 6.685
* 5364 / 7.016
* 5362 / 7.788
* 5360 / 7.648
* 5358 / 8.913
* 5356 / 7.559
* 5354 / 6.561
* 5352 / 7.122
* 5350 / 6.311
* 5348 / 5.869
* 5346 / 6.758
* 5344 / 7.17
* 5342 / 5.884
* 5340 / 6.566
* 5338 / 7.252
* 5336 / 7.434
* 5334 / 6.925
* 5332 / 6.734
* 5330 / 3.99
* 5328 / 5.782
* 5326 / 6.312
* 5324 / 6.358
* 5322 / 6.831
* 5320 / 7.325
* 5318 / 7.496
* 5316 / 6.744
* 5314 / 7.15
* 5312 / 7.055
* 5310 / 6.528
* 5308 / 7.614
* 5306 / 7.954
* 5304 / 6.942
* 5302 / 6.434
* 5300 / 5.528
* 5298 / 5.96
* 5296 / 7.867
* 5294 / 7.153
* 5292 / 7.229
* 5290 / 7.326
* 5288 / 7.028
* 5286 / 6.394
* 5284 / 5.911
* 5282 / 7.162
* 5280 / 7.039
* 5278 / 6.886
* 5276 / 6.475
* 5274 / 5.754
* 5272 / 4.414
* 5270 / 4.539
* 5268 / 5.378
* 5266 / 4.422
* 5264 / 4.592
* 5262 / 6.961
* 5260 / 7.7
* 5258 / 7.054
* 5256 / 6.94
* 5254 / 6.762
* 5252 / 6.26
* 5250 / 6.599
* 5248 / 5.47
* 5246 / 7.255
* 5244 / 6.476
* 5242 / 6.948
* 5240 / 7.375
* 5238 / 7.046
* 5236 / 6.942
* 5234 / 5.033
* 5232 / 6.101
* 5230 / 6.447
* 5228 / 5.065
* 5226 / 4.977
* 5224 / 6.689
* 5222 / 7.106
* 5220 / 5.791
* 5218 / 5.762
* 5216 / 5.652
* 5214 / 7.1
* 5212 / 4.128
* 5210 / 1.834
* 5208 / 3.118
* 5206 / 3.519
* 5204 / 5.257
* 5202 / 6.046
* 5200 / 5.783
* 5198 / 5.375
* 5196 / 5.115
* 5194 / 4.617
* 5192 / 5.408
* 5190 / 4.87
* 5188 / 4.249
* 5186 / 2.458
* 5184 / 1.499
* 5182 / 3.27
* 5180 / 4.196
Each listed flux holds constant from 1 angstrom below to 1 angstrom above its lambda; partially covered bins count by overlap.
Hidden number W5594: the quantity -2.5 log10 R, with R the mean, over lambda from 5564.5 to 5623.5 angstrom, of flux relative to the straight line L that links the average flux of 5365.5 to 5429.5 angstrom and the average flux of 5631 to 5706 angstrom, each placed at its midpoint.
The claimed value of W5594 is 0.052 mag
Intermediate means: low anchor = 6.9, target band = 7.16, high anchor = 7.74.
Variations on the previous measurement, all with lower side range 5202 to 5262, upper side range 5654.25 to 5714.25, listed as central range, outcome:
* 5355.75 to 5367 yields -0.18 mag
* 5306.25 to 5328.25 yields -0.11 mag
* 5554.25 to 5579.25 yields -0.04 mag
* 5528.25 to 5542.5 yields -0.05 mag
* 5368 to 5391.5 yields -0.08 mag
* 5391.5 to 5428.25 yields -0.04 mag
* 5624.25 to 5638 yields -0.07 mag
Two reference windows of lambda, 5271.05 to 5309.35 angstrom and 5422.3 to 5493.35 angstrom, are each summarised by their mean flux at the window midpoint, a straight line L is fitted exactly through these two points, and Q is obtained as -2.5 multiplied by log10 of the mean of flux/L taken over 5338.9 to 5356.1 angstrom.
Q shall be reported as 0.03 mag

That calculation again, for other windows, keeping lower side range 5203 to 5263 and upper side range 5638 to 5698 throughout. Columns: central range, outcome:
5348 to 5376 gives -0.07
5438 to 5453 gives -0.03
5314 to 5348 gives -0.04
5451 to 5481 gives -0.03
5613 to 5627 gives 0.01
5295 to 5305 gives -0.05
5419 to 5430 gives -0.05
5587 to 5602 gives 0.10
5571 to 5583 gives 0.04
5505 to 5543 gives -0.02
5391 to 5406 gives -0.01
